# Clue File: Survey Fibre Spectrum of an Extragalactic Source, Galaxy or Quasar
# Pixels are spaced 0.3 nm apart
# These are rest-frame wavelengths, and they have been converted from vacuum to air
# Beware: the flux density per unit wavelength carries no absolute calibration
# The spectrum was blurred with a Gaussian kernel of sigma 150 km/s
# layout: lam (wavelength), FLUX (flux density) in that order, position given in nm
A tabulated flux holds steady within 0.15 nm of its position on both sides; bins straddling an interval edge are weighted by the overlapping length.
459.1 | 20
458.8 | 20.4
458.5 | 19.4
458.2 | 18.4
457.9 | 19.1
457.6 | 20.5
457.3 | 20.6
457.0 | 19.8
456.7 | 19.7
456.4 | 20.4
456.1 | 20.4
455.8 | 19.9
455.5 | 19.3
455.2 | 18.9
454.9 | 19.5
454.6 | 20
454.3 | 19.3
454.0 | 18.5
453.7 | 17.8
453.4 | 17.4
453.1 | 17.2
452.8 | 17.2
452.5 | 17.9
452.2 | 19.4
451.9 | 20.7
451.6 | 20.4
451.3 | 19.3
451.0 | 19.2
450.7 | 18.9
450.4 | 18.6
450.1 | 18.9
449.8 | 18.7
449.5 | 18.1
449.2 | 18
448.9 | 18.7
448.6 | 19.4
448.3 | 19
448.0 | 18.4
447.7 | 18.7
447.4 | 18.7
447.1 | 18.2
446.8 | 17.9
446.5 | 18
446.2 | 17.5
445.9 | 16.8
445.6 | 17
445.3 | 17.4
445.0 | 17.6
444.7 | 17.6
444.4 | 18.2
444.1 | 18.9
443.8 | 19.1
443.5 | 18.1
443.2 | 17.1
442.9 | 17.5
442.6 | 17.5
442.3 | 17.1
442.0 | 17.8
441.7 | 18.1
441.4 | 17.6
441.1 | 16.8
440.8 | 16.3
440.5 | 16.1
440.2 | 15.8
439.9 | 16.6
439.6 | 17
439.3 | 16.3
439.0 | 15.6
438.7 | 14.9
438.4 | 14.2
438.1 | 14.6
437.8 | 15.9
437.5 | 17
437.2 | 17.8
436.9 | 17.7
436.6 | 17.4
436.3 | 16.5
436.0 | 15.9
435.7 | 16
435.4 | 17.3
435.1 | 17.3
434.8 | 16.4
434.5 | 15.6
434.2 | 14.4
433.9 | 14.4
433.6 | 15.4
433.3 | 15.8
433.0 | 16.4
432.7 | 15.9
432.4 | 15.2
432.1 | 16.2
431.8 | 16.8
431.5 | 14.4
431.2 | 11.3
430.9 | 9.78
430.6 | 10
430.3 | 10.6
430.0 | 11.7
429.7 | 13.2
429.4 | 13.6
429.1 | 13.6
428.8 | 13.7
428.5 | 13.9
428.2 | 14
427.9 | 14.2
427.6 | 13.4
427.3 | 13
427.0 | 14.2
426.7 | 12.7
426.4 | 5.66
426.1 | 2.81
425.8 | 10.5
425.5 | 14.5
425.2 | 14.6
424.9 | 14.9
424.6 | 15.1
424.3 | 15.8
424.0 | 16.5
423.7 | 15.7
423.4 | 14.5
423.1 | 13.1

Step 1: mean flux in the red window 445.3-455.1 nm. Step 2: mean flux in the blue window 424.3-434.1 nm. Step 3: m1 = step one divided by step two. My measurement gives 1.4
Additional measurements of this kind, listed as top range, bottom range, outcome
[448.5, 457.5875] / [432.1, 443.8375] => 1.16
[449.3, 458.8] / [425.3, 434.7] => 1.46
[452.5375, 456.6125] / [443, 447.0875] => 1.06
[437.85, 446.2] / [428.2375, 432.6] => 1.28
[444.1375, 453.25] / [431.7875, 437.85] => 1.13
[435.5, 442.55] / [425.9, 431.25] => 1.41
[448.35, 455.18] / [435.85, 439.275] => 1.16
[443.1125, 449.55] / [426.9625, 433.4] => 1.33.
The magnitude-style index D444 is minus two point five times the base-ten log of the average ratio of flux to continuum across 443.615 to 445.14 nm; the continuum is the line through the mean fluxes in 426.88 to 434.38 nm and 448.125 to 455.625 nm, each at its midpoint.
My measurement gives -0.076 mag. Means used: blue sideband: 13.8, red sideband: 18.8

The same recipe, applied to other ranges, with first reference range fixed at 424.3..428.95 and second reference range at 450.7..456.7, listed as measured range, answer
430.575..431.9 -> 0.10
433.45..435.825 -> -0.10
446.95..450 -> -0.04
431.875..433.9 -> -0.12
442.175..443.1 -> -0.06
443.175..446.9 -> -0.05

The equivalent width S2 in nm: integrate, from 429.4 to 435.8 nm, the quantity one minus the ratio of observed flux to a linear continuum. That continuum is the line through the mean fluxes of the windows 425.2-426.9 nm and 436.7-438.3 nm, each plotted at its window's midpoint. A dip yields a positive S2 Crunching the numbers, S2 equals -0.34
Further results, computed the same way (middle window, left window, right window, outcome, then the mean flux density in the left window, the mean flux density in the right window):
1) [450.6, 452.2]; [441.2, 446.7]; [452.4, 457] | -0.10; 17.7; 18.9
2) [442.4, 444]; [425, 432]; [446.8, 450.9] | -0.09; 12.3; 18.6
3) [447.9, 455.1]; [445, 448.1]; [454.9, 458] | 0.02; 17.8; 19.9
